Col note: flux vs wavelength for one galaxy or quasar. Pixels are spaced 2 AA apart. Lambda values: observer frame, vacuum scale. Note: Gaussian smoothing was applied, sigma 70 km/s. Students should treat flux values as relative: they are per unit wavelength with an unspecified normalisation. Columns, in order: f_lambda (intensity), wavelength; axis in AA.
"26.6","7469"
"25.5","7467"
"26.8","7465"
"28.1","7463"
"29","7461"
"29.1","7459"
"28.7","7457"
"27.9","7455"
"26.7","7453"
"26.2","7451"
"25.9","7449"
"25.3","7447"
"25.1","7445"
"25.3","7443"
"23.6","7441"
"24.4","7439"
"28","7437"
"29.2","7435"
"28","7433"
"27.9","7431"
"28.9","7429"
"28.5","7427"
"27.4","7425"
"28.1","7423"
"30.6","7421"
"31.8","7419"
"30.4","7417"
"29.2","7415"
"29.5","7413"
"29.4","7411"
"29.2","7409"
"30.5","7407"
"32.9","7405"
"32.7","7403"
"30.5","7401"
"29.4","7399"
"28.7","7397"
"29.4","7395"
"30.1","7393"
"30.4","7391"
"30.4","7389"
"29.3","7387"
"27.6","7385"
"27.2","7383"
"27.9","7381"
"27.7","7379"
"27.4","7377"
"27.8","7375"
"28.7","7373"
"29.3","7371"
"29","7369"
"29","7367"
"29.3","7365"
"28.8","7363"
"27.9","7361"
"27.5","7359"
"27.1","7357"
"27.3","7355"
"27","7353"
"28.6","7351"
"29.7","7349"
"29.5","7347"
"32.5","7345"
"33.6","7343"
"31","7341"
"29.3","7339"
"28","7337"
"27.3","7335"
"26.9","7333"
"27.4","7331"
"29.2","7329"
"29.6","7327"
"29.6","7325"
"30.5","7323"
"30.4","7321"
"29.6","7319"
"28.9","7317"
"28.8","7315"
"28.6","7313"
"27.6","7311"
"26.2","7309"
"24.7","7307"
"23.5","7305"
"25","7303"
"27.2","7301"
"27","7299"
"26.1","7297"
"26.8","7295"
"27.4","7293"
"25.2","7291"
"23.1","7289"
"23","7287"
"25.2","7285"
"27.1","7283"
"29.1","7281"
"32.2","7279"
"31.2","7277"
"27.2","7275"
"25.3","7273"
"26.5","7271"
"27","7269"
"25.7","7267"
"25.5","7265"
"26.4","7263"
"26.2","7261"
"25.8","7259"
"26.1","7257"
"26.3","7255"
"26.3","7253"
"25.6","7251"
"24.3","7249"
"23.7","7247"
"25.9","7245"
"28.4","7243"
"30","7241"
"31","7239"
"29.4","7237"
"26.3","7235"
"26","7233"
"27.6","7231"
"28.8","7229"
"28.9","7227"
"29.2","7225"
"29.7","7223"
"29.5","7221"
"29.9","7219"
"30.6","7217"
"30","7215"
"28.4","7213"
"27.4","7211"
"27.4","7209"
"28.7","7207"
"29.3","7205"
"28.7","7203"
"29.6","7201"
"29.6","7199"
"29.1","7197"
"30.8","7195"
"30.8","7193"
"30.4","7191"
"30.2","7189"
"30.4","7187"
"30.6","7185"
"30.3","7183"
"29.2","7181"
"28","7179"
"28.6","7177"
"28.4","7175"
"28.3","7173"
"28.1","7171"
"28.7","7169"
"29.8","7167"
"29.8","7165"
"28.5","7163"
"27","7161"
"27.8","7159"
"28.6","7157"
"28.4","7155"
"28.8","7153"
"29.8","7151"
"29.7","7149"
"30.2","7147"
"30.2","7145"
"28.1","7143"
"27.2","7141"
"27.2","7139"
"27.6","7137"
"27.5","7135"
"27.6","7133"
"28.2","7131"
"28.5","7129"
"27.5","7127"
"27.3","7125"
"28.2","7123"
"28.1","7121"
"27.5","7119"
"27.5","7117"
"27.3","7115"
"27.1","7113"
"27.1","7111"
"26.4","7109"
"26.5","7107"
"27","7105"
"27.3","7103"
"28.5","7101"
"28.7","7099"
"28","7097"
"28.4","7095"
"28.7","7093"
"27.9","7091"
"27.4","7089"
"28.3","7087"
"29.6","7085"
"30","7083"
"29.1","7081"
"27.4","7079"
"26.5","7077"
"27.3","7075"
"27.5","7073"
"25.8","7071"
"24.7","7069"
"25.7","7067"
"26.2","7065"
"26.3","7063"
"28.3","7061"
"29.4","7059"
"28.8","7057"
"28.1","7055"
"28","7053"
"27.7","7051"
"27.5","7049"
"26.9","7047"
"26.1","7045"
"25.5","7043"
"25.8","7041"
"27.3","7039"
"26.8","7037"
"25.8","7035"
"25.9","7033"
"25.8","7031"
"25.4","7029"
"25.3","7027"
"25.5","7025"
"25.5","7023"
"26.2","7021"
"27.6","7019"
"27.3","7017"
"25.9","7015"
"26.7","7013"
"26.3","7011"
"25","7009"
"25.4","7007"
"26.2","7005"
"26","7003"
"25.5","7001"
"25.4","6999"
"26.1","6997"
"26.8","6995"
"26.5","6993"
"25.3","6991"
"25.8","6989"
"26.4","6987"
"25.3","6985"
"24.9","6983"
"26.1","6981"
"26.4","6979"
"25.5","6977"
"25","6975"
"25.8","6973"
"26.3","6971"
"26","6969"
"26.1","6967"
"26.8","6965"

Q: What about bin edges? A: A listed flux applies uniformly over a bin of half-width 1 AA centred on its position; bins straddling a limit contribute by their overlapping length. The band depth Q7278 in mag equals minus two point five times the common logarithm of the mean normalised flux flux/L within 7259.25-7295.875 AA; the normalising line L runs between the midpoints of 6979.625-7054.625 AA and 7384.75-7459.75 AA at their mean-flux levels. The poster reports 0.04 mag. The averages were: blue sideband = 26.2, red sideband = 28.6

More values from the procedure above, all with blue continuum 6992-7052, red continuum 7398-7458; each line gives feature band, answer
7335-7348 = -0.093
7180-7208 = -0.104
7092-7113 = -0.040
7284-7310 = 0.092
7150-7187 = -0.073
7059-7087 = -0.037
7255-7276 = 0.054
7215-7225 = -0.099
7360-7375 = -0.028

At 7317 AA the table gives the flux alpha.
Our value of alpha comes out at 28.9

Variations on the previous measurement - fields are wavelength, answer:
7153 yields 28.8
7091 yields 27.9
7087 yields 28.3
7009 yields 25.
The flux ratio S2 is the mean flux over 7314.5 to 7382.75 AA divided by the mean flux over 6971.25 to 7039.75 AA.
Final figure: 1.11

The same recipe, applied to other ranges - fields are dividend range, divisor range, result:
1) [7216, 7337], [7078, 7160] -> 0.97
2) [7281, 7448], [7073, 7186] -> 1.00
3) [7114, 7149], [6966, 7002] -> 1.08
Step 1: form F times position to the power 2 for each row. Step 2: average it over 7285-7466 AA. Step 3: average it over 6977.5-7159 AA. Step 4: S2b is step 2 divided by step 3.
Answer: 1.13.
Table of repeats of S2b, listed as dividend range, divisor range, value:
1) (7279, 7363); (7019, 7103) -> 1.10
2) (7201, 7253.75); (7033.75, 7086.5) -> 1.08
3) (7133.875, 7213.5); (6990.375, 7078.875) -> 1.14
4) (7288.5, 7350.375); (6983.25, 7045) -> 1.18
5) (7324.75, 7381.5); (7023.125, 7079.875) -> 1.17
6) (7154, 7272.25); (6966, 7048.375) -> 1.15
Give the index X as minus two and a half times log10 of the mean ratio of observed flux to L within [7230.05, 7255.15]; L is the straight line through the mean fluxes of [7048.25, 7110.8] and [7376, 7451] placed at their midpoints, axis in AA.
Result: 0.04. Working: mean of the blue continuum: 27.6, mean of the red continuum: 28.6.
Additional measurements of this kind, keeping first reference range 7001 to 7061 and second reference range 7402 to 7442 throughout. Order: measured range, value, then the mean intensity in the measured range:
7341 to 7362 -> -0.022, 29.2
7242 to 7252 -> 0.095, 25.6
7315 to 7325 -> -0.050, 29.7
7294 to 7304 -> 0.072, 26.4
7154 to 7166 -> -0.038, 28.4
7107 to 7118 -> 0.002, 27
